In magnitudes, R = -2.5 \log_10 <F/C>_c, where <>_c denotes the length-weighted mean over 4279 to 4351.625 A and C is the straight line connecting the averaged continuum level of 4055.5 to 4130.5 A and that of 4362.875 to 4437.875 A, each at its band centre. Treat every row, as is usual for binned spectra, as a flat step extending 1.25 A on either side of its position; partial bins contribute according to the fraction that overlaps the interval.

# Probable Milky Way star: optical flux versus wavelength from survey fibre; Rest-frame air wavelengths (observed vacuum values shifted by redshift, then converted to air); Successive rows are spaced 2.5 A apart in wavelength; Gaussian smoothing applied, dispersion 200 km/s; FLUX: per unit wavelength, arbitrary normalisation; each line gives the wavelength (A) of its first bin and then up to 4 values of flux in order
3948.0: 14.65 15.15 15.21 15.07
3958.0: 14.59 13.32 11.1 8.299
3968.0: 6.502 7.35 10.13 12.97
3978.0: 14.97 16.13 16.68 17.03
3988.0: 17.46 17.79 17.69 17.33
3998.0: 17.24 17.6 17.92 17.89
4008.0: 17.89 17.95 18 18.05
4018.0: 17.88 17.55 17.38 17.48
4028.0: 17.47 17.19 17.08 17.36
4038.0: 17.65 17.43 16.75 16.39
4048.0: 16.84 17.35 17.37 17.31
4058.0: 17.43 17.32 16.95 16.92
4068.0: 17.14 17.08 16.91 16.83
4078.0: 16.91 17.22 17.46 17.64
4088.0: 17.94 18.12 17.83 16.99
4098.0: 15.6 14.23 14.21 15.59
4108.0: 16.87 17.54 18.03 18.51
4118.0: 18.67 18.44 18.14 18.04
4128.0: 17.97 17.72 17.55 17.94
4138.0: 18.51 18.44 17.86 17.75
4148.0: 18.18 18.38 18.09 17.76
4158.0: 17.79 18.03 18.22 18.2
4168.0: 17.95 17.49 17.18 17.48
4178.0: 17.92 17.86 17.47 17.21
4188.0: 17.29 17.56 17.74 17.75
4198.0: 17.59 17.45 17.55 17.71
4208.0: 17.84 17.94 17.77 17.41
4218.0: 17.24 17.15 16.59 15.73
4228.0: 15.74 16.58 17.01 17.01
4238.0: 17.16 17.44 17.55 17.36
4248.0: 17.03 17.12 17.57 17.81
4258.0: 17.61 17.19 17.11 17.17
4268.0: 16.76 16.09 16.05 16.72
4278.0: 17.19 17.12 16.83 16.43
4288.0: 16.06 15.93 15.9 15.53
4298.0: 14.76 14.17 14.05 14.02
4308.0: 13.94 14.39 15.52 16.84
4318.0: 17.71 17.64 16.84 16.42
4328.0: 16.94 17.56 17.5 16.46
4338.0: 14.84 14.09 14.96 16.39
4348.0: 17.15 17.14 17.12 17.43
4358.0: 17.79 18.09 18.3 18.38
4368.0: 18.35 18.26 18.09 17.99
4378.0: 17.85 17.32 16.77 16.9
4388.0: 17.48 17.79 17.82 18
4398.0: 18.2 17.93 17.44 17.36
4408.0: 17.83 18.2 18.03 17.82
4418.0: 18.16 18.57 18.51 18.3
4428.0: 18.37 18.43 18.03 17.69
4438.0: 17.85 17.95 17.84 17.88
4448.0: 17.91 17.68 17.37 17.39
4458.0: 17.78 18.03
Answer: 0.11 mag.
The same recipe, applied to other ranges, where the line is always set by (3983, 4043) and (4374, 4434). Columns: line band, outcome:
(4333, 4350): 0.13 mag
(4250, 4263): 0.02 mag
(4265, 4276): 0.08 mag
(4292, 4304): 0.19 mag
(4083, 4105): 0.07 mag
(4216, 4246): 0.05 mag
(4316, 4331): 0.04 mag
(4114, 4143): -0.03 mag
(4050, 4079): 0.03 mag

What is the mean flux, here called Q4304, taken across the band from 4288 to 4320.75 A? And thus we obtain 15.4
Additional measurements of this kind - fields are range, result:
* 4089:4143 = 17.4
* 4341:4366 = 17.1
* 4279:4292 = 16.5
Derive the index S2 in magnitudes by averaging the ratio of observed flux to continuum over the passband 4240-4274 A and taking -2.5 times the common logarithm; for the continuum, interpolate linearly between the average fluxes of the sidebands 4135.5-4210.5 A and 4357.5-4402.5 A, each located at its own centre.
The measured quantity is 0.04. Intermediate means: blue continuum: 17.8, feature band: 17.1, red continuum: 17.8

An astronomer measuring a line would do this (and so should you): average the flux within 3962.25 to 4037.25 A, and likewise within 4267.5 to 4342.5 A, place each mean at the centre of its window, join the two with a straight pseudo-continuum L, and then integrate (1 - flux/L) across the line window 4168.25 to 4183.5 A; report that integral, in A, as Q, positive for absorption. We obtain -1.6 A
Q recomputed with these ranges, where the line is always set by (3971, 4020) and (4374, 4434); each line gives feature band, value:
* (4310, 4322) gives 0.72 A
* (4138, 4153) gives -0.93 A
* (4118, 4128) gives -0.71 A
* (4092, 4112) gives 1.00 A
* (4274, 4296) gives 1.35 A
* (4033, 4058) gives -0.57 A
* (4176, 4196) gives -0.43 A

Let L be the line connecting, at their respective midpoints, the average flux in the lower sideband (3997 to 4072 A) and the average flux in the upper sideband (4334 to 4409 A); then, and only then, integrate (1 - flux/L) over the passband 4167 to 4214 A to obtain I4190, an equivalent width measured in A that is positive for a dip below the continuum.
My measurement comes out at -0.7 A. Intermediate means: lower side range 17.4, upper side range 17.3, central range 17.6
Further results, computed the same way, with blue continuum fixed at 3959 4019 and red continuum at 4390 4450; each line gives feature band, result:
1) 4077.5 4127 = -3.9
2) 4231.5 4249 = -0.4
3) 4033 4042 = -1.1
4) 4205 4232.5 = -0.6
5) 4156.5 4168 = -1.2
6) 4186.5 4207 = -1.3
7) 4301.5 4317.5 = 2.2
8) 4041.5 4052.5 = -0.9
